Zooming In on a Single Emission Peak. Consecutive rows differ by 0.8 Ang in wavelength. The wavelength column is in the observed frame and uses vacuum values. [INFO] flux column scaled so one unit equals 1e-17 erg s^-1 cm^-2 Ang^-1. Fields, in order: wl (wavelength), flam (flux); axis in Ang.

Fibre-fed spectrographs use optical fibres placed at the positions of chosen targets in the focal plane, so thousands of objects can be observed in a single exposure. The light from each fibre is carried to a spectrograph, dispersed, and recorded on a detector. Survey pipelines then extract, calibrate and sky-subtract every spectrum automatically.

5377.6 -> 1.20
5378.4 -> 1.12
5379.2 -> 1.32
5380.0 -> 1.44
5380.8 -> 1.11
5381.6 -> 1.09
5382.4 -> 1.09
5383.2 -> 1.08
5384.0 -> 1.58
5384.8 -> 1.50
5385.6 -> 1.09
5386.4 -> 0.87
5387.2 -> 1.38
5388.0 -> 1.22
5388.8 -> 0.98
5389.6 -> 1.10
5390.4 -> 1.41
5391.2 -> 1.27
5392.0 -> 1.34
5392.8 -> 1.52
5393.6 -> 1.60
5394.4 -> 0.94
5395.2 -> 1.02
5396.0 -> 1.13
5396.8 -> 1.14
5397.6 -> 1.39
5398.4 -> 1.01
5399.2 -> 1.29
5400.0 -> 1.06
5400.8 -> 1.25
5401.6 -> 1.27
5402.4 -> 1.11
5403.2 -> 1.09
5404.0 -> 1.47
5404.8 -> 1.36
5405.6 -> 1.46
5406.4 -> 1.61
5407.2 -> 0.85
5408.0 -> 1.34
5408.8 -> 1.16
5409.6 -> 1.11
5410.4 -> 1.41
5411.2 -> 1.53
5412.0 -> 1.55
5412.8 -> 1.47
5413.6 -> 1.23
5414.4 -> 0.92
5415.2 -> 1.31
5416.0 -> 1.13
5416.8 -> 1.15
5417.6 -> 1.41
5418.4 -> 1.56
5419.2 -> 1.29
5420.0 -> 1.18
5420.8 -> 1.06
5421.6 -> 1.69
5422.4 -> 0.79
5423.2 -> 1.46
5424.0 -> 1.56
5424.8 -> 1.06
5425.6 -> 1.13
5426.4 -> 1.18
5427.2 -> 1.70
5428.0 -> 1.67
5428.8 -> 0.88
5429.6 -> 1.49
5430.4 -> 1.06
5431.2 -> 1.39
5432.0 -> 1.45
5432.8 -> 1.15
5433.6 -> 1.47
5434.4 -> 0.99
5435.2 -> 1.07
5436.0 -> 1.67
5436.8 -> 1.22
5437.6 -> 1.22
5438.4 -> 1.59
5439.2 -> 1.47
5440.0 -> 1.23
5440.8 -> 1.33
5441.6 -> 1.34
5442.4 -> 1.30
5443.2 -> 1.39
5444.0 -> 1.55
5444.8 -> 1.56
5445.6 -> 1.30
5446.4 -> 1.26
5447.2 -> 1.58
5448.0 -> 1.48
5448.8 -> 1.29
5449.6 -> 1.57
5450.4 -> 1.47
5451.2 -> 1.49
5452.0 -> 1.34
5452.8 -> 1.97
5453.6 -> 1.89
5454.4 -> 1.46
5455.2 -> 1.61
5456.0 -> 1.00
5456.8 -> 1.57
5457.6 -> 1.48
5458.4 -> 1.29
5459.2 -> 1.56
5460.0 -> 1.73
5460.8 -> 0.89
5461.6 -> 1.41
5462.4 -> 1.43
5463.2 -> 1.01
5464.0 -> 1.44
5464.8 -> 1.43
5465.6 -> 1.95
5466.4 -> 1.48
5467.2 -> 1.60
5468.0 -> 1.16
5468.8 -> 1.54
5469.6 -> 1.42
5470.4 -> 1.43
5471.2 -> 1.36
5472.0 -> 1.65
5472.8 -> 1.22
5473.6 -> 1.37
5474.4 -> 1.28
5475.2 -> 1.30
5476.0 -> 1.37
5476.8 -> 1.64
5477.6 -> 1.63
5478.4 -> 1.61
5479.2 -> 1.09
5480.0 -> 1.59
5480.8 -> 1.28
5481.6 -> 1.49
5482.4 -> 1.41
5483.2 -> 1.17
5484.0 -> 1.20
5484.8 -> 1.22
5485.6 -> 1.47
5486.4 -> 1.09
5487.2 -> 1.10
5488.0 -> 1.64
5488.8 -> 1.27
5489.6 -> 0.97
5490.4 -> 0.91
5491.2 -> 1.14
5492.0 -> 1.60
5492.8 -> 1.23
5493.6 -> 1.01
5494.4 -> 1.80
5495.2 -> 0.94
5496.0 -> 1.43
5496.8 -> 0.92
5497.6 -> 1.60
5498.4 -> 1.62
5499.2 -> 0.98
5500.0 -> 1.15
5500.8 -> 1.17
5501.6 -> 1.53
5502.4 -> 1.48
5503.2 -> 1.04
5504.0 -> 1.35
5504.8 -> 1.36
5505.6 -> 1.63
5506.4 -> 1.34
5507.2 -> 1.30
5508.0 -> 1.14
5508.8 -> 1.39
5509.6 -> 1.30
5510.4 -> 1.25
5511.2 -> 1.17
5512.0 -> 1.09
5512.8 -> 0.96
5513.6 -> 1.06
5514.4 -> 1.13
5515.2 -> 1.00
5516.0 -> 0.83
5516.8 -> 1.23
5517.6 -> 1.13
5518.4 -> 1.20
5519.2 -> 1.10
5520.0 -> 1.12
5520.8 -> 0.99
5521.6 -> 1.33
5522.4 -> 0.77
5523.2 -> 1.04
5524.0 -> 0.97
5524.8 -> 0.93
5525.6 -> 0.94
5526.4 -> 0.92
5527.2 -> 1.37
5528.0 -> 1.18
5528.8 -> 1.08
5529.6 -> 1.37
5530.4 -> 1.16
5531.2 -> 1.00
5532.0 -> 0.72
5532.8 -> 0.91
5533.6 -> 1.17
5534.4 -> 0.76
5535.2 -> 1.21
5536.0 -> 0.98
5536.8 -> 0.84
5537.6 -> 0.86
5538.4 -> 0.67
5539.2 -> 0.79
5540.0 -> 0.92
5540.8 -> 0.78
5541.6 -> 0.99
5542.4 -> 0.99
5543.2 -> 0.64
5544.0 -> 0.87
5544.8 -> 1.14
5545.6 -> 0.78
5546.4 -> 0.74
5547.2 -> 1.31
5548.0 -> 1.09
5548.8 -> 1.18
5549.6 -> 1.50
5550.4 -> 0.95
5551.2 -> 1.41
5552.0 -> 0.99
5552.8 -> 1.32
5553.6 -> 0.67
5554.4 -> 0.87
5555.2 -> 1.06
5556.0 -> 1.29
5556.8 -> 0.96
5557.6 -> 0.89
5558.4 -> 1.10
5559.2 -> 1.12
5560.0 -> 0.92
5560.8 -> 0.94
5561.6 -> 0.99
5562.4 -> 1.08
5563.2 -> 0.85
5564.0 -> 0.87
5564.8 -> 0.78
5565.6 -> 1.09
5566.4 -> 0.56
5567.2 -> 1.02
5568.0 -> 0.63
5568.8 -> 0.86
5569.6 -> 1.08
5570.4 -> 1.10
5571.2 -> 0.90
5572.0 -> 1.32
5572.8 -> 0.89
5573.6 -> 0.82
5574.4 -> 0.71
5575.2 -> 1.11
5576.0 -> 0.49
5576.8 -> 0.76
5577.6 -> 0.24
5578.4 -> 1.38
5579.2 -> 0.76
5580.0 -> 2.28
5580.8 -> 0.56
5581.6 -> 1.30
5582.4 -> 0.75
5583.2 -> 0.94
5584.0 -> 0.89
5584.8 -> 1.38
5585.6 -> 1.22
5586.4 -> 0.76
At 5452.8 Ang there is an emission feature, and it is C III]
